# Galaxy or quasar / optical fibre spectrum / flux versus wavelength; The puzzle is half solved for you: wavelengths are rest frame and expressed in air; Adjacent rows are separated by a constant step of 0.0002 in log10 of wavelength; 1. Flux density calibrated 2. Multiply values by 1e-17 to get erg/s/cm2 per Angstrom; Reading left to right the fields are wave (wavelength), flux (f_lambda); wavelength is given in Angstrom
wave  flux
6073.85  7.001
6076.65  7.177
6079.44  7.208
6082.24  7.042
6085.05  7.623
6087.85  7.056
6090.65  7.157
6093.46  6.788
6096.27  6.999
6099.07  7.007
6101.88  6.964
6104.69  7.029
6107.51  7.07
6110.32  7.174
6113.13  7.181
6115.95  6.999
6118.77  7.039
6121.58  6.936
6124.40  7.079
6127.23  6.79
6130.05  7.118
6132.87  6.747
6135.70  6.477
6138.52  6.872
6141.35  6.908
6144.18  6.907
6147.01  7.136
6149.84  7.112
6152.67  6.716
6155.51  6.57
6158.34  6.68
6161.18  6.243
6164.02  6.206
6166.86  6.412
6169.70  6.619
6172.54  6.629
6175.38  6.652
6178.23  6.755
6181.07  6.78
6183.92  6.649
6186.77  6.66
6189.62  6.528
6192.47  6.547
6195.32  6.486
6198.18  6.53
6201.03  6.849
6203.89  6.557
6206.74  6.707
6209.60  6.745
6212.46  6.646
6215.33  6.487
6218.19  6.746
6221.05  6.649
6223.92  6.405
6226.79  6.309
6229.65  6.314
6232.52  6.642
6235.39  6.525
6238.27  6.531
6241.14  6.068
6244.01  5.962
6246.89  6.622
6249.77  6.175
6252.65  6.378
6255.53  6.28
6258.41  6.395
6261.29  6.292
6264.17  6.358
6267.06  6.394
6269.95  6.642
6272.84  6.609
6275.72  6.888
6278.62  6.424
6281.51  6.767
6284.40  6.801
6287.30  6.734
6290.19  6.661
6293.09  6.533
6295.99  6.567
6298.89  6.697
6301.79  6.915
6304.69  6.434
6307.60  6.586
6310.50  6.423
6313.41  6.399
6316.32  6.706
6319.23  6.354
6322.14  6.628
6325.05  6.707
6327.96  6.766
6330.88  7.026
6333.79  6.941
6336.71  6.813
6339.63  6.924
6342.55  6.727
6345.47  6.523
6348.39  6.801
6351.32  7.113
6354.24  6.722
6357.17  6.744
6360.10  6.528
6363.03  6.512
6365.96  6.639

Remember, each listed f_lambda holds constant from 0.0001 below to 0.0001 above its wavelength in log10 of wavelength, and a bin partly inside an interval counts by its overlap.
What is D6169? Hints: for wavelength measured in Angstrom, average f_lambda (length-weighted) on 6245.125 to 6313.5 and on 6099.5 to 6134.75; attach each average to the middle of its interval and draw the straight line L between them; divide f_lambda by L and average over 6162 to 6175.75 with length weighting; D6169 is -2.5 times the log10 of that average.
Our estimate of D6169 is 0.06 mag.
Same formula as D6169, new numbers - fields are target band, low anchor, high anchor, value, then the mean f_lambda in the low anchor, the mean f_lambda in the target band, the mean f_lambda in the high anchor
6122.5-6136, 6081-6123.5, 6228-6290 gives 0.02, 7.07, 6.87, 6.47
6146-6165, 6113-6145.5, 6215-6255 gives 0.02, 6.91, 6.67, 6.41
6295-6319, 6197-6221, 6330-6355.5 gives 0.03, 6.66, 6.58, 6.84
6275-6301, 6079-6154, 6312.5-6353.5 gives 0.02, 7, 6.67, 6.75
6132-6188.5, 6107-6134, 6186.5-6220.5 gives 0.02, 7.02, 6.68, 6.62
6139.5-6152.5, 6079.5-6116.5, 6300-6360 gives 0.00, 7.09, 6.98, 6.71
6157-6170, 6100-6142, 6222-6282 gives 0.06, 6.96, 6.41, 6.42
